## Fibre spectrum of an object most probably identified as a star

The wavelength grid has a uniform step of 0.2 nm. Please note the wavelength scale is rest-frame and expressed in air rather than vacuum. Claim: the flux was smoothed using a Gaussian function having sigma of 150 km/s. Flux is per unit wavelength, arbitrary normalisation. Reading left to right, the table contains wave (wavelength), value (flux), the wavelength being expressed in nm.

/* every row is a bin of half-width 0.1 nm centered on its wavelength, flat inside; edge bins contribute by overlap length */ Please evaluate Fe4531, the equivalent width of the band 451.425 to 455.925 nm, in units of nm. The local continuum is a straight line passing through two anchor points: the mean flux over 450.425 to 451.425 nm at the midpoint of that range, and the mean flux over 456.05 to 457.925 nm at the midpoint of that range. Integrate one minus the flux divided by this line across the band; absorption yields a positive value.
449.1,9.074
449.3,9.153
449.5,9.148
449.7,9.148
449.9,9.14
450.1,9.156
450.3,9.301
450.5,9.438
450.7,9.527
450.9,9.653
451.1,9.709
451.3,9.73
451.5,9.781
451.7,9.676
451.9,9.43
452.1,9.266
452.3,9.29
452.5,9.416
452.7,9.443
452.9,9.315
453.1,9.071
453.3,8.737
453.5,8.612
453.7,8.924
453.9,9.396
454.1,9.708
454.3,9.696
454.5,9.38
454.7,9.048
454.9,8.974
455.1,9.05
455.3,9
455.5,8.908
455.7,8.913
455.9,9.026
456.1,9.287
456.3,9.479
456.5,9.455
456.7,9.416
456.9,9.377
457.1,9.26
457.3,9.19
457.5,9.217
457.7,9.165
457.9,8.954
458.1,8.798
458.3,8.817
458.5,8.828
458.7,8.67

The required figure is 0.12 nm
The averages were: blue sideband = 9.62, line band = 9.22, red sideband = 9.29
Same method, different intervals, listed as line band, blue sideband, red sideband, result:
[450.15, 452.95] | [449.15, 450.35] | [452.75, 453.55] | -0.13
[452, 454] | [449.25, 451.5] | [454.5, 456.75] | 0.03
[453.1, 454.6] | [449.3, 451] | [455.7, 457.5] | 0.02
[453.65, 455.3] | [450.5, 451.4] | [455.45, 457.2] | 0.02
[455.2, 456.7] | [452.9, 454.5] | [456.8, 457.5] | 0.01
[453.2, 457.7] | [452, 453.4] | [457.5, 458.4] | -0.05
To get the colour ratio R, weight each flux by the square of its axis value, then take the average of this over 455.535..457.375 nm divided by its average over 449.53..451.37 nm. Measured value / 1.01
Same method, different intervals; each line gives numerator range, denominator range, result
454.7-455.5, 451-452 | 0.95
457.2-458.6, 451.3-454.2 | 0.99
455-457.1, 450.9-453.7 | 1.00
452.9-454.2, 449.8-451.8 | 0.97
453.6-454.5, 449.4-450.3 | 1.05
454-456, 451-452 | 0.96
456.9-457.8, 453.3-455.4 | 1.02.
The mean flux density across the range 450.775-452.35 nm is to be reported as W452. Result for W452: 9.58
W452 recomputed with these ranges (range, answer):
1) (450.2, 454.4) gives 9.39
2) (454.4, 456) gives 9.04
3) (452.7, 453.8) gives 8.98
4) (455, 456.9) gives 9.18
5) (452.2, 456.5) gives 9.18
